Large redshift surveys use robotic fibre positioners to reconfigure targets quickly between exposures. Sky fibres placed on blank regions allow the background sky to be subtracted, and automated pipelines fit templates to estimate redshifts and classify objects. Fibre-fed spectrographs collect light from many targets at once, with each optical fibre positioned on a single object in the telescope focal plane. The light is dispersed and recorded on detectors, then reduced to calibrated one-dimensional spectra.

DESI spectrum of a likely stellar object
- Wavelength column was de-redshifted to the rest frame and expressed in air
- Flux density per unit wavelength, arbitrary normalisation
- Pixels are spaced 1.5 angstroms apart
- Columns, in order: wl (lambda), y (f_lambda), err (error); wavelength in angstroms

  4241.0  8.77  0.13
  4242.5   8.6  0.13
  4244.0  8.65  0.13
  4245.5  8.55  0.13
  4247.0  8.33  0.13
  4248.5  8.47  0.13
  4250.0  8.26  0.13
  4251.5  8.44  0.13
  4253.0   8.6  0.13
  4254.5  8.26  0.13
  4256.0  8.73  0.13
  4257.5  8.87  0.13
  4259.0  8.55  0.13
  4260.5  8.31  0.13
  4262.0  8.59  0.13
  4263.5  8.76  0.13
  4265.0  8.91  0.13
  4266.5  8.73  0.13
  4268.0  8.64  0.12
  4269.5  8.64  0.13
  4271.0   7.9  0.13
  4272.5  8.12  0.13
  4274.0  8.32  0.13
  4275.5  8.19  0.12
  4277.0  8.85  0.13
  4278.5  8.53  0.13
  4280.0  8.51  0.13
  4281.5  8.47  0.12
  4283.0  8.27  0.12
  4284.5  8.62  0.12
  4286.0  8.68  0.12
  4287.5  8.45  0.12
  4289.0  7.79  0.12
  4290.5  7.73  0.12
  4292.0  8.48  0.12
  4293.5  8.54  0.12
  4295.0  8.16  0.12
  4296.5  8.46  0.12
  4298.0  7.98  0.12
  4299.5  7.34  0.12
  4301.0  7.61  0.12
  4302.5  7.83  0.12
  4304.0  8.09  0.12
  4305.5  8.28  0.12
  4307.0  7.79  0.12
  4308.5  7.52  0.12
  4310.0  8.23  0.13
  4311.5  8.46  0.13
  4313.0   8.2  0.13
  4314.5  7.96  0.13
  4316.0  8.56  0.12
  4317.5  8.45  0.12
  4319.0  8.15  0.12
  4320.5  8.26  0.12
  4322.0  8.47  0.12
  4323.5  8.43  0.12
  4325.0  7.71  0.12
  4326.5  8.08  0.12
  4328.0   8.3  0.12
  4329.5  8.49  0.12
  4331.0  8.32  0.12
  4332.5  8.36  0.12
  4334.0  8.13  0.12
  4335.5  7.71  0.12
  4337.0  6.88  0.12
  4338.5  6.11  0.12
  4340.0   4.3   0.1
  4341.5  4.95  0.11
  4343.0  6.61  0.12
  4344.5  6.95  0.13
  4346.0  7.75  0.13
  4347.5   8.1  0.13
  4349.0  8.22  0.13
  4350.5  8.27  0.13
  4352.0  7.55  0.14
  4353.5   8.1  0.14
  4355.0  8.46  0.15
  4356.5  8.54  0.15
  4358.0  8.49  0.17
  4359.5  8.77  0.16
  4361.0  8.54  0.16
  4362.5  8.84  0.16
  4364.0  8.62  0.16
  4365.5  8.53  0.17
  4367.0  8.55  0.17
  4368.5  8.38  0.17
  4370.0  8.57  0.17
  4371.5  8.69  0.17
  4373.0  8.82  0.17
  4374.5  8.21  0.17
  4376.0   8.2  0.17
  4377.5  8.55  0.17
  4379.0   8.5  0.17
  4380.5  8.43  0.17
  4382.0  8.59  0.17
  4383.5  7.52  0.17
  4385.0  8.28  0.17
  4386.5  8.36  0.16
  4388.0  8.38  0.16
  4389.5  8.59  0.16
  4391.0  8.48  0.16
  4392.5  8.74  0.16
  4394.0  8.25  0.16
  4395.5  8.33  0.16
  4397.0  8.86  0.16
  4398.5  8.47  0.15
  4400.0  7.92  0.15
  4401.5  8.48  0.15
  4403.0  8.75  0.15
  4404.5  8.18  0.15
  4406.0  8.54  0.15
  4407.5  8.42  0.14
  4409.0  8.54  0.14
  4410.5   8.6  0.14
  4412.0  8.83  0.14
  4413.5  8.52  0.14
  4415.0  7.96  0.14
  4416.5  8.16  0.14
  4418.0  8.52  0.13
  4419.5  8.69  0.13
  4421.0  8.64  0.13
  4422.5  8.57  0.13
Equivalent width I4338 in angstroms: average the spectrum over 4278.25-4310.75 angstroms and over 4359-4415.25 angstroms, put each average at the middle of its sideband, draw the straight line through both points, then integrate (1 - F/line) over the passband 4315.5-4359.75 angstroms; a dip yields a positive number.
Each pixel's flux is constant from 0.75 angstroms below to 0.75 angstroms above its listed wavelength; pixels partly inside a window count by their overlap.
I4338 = 2.8 angstroms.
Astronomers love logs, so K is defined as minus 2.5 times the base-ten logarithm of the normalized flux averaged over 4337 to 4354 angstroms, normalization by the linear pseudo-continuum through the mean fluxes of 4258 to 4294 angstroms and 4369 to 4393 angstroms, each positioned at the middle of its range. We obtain 0.21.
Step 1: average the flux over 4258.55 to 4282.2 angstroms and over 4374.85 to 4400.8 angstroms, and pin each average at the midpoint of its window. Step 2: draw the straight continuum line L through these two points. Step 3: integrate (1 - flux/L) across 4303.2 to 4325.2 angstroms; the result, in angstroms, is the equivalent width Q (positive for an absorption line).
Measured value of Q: 0.71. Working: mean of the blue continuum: 8.5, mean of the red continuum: 8.38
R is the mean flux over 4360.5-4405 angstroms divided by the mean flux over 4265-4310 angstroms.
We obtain 1.03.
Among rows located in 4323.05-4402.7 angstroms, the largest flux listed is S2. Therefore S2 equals 8.86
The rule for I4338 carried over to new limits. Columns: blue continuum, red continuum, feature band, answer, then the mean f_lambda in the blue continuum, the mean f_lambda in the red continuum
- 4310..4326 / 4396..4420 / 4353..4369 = -0.35 angstroms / 8.26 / 8.46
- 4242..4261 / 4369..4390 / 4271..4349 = 4.87 angstroms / 8.51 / 8.4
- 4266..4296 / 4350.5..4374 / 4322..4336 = 0.41 angstroms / 8.38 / 8.49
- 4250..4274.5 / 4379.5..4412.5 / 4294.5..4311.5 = 1.07 angstroms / 8.52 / 8.43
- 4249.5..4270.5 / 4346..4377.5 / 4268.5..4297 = 0.64 angstroms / 8.59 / 8.41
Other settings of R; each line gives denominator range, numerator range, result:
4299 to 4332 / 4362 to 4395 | 1.04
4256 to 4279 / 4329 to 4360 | 0.89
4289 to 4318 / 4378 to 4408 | 1.04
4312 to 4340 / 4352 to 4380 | 1.07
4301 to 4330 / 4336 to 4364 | 0.93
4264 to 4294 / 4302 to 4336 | 0.97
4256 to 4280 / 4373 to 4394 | 0.98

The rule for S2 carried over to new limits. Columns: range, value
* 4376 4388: 8.59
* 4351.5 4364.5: 8.84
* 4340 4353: 8.27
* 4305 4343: 8.56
